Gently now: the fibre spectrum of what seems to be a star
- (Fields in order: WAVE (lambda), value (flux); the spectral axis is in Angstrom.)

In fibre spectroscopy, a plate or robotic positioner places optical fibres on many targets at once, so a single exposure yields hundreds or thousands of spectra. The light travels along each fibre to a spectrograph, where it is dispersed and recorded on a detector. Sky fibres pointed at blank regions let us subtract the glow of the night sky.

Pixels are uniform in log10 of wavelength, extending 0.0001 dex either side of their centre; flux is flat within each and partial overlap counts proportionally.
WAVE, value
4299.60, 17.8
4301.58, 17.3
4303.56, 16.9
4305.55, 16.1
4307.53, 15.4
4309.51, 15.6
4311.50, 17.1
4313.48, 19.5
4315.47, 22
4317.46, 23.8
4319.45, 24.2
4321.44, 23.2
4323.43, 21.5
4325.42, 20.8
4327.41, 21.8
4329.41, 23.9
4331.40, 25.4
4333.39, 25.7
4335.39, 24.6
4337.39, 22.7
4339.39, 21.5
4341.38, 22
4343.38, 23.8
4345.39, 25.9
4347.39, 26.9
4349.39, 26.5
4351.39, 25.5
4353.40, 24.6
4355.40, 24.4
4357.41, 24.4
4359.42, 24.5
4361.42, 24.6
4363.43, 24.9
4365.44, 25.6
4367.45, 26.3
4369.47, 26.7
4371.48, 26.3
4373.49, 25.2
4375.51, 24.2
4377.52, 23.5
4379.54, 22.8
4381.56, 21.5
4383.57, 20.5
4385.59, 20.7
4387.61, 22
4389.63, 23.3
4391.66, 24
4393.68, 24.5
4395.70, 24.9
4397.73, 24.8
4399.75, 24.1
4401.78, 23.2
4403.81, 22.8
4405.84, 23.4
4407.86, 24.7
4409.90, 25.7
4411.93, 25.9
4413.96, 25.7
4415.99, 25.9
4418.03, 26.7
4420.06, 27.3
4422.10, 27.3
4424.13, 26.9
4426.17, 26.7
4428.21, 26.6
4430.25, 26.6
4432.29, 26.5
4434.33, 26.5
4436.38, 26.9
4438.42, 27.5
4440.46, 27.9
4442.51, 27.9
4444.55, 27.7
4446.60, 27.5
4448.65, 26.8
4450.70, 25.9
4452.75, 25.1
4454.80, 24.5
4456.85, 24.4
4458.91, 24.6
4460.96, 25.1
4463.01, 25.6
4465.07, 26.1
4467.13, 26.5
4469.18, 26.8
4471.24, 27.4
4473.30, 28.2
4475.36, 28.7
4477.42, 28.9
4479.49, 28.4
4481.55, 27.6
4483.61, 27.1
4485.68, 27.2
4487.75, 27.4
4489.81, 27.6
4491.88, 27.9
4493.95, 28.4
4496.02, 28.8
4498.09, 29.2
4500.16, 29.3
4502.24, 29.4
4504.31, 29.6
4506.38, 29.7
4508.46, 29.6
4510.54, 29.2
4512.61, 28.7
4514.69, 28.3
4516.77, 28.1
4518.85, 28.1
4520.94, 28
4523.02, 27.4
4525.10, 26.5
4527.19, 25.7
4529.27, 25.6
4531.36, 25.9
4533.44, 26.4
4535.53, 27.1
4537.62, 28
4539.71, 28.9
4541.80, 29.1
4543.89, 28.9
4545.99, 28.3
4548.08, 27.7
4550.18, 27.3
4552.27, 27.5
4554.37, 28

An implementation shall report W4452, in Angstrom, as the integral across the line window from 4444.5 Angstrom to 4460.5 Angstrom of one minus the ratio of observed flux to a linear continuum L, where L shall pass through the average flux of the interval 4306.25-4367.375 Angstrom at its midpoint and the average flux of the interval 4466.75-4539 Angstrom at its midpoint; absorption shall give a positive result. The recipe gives 0.5 Angstrom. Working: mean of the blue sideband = 23.1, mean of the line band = 25.7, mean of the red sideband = 27.9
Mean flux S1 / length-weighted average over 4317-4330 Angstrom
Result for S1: 22.7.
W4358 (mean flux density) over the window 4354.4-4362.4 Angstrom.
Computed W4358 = 24.5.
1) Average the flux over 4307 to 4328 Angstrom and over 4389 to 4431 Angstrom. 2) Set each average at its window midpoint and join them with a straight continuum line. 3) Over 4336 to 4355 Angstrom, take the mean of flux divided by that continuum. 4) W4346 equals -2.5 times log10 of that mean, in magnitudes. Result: -0.11 mag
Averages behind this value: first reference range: 20.5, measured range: 24.4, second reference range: 25.3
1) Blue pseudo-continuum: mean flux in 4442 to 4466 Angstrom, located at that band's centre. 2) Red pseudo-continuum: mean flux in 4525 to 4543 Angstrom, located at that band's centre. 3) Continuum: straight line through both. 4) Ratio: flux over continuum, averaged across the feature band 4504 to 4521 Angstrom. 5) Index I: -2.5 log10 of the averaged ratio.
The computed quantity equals -0.08 mag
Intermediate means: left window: 25.9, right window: 27.1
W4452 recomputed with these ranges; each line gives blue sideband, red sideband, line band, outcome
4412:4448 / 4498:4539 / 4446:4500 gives 0.8 Angstrom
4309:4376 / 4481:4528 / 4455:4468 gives 0.8 Angstrom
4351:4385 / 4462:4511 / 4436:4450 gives -0.4 Angstrom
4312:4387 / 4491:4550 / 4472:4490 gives -0.5 Angstrom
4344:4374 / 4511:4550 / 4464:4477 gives -0.2 Angstrom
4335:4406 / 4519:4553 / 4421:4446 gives -1.7 Angstrom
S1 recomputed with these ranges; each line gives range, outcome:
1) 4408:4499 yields 26.9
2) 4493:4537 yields 28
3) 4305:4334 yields 21.1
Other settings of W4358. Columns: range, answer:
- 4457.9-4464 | 25.1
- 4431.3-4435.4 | 26.5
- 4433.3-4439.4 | 27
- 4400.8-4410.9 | 24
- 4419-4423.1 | 27.3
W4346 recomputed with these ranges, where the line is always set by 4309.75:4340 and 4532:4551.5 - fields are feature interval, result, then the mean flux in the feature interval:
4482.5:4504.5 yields -0.064 mag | 28.3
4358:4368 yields -0.080 mag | 25.1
